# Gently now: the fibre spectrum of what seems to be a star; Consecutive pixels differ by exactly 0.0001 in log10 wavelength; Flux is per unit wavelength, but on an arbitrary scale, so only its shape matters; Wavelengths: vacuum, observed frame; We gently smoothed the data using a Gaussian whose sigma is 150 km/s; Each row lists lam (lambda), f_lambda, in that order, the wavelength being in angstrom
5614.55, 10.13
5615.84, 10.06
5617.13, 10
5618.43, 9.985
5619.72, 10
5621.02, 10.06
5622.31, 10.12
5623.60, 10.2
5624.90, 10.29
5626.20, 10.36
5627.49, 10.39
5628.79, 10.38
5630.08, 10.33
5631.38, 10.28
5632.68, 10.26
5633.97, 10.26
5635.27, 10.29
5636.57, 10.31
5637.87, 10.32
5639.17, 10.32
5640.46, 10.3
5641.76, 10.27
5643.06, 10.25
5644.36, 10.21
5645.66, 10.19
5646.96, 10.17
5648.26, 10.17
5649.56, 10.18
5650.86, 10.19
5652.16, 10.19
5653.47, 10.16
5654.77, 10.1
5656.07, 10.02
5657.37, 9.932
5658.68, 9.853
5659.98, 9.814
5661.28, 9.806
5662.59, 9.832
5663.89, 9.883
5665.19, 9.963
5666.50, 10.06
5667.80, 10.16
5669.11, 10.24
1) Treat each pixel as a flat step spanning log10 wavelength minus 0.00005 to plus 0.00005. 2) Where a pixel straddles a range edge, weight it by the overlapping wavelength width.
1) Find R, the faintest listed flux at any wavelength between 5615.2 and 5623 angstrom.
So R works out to 9.985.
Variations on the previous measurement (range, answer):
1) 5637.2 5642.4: 10.27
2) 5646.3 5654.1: 10.16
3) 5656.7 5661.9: 9.806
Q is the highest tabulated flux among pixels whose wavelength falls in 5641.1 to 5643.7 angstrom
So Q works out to 10.27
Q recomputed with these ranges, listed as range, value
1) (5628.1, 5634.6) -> 10.38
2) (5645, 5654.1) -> 10.19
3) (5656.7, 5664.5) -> 9.932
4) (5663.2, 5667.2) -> 10.06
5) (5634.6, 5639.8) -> 10.32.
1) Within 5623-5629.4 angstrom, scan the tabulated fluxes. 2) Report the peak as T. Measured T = 10.39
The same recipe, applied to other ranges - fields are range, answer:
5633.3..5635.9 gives 10.29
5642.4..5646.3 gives 10.25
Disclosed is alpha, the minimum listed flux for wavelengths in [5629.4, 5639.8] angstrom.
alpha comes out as 10.26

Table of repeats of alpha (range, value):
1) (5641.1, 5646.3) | 10.19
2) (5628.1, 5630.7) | 10.33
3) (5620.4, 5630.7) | 10.06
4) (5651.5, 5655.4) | 10.1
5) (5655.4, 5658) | 9.932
